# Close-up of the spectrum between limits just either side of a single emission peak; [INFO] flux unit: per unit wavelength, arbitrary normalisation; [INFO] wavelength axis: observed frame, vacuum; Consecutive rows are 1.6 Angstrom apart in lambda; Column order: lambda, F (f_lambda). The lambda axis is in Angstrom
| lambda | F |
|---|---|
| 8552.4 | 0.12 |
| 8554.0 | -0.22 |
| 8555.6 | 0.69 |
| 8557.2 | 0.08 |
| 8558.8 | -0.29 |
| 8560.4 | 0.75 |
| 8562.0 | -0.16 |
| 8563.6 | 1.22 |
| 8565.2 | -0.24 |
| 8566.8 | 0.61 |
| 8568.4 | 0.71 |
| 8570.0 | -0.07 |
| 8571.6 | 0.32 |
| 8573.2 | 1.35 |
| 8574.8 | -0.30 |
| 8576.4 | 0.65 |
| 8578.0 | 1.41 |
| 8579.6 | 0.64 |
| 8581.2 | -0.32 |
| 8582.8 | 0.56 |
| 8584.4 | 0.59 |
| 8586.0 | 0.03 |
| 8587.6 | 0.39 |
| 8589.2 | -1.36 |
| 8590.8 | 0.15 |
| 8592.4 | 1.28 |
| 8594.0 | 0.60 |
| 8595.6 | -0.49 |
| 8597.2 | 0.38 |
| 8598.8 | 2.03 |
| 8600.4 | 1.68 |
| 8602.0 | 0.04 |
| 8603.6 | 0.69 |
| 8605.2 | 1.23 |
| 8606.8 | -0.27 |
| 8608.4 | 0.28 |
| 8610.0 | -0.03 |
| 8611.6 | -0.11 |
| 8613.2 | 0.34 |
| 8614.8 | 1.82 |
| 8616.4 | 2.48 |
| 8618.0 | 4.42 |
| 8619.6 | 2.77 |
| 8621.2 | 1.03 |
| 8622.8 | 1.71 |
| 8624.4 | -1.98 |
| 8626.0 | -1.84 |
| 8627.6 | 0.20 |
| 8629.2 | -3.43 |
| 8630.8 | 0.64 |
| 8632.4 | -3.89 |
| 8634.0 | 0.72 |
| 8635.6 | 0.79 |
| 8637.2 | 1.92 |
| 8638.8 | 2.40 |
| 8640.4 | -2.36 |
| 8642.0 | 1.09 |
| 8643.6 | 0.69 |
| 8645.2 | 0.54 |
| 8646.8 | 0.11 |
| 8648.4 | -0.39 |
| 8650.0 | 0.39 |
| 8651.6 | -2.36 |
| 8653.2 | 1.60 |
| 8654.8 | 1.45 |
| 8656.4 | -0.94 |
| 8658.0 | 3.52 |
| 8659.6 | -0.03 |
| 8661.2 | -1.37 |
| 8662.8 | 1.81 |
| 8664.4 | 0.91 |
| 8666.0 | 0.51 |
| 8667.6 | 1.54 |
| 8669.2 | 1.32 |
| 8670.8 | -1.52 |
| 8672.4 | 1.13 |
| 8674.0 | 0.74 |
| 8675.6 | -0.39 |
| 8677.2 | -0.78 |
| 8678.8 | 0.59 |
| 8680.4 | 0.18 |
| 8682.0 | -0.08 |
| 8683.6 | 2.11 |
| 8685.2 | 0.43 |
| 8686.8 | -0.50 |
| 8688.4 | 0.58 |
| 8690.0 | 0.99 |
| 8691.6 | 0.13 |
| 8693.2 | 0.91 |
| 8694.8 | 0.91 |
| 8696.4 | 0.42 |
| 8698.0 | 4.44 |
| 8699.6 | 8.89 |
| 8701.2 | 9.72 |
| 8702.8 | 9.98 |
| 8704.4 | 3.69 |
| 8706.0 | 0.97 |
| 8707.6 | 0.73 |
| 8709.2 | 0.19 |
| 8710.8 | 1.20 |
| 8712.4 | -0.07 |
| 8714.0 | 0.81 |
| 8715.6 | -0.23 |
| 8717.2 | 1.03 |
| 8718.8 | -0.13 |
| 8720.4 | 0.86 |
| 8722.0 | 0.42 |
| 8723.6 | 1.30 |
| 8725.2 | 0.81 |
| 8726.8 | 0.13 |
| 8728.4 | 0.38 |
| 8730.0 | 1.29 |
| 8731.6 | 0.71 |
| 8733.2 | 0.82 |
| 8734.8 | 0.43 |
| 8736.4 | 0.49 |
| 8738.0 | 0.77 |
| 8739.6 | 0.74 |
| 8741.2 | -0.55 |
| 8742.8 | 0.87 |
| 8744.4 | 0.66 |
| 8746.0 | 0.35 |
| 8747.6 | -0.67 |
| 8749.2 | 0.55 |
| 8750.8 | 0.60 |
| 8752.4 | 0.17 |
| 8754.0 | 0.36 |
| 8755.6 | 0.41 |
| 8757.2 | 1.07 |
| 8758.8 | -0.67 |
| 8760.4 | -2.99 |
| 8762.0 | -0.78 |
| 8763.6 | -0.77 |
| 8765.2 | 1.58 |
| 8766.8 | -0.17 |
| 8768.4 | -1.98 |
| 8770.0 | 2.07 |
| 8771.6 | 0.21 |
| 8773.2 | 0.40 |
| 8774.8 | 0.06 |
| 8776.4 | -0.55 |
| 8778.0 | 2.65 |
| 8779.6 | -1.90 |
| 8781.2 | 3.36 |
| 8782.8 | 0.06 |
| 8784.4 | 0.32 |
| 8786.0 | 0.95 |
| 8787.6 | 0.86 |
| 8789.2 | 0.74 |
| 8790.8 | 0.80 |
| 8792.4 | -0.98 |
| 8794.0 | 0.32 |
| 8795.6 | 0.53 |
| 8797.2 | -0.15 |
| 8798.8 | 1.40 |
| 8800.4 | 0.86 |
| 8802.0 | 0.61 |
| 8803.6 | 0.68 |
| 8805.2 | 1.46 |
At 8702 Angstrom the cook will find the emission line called [O III] 5007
